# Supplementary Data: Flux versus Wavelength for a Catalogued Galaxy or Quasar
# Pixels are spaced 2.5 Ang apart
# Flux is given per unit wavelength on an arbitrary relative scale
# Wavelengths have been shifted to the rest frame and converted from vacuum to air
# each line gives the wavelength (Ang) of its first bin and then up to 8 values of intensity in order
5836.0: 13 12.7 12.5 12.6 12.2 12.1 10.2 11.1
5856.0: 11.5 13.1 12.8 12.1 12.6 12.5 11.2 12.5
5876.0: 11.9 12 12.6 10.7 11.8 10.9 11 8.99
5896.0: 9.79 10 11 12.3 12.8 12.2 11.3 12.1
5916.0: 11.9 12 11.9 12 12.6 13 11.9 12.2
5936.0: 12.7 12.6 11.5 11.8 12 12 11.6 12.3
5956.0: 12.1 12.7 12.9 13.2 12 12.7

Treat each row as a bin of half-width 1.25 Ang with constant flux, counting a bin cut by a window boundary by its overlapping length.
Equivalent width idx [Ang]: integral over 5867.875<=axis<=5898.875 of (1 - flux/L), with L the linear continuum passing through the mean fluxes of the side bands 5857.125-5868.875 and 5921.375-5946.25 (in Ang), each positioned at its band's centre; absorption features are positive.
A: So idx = 3.2 Ang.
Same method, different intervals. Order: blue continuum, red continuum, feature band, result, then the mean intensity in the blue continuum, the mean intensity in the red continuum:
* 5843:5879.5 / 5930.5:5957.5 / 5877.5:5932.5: 2.1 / 12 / 12.1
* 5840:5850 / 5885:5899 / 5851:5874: -0.9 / 12.3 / 10.4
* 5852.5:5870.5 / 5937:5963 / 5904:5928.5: 0.1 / 12.2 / 12.2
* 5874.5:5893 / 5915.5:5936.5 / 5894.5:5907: 0.7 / 11.5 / 12.2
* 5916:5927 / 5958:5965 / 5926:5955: 0.7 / 12.1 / 12.9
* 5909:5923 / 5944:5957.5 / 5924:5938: -0.6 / 11.9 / 12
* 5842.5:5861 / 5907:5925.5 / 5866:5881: -0.3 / 11.9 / 12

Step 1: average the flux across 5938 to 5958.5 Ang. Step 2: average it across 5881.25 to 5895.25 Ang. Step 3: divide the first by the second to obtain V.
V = 1.11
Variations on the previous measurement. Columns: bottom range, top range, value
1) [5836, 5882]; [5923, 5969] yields 1.01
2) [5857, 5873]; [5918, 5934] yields 0.99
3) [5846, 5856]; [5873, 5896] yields 0.99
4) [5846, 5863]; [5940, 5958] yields 1.01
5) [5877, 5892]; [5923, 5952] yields 1.06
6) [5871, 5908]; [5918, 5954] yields 1.07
